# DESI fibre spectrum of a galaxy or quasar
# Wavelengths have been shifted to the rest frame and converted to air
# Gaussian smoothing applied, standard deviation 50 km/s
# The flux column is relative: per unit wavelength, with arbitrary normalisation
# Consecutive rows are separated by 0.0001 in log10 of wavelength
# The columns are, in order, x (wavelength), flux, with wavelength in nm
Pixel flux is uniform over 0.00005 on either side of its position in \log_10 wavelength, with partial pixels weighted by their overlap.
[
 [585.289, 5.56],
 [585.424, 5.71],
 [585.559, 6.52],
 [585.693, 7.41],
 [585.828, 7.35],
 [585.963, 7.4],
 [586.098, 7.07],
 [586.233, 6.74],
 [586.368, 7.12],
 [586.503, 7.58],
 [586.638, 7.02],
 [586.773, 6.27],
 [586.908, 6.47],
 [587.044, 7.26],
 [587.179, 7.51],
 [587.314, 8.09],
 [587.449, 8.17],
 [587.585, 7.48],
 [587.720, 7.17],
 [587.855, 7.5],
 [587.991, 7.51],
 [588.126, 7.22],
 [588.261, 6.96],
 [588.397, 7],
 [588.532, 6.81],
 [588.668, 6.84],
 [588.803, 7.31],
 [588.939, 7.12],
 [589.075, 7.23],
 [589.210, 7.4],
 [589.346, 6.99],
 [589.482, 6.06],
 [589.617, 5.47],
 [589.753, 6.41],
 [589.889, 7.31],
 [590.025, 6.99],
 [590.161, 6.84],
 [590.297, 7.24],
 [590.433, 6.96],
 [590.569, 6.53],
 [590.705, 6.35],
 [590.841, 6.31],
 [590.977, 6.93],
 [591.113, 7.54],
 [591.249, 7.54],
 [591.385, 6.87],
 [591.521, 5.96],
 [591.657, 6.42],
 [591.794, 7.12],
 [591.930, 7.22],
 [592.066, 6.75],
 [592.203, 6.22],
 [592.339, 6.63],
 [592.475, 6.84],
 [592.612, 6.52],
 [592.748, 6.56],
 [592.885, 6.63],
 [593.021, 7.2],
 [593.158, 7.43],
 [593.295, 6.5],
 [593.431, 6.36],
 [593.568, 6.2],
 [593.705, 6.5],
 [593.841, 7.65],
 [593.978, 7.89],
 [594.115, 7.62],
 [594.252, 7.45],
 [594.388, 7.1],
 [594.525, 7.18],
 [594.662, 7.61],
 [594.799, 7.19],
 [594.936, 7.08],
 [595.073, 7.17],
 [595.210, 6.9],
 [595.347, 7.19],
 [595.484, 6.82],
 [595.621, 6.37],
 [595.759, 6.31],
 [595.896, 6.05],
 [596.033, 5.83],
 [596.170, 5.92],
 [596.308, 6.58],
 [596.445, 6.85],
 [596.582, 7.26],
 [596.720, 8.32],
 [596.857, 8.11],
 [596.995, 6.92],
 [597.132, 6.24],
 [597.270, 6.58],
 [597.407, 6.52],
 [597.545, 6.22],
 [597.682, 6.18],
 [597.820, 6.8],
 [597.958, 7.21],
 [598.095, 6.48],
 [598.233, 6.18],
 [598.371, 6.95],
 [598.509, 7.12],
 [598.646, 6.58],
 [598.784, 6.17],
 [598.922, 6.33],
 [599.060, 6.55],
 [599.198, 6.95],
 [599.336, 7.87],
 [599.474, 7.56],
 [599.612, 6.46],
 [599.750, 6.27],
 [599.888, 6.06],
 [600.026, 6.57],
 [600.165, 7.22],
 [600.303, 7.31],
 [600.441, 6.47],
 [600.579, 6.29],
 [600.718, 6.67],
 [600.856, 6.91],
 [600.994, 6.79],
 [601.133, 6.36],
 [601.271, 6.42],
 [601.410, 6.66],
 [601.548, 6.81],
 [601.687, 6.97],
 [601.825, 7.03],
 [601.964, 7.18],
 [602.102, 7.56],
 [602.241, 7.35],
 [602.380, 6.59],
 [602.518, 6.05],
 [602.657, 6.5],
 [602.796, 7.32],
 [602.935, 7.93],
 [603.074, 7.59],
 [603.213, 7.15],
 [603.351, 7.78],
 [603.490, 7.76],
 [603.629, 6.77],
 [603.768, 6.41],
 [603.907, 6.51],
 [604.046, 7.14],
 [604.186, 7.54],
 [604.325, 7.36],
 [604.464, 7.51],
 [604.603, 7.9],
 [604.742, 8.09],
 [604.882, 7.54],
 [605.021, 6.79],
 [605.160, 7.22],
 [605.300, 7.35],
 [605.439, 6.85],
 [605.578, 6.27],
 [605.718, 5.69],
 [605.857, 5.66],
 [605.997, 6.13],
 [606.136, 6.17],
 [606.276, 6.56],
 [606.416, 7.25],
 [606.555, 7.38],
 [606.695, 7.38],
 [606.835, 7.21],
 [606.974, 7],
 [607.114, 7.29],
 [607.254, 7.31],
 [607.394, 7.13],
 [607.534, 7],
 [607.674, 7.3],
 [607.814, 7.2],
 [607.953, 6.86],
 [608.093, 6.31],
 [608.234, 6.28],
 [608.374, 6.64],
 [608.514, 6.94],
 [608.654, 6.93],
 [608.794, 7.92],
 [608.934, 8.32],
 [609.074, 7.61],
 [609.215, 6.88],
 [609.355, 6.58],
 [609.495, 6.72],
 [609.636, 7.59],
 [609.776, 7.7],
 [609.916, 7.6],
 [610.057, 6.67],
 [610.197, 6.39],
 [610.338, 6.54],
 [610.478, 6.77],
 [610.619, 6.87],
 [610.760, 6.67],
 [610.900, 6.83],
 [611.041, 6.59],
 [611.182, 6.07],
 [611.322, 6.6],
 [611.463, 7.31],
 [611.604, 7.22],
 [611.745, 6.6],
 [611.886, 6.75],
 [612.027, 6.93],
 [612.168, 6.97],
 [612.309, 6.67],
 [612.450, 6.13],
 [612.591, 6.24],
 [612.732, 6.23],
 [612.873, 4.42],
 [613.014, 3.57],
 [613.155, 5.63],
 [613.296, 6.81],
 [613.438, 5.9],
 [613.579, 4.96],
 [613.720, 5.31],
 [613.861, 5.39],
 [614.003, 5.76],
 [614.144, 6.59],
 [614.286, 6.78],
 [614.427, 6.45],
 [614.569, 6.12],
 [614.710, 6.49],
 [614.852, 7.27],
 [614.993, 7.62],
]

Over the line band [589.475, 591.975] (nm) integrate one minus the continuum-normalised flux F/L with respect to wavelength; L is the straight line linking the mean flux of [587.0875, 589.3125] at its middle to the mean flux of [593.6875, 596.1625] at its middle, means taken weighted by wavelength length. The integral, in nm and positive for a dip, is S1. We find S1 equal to 0.15 nm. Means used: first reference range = 7.33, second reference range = 6.98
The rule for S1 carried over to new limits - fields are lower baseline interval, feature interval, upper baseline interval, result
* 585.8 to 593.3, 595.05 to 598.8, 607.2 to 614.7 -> 0.07 nm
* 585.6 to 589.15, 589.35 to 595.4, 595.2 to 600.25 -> 0.08 nm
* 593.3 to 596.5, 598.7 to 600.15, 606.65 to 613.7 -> 0.02 nm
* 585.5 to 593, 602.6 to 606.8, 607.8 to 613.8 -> -0.22 nm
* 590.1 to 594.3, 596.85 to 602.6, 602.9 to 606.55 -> 0.19 nm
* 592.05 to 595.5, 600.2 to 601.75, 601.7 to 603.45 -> 0.09 nm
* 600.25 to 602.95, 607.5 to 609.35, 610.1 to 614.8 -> -0.17 nm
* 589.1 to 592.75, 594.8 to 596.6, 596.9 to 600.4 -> 0.02 nm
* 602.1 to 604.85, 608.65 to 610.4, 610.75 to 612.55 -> -0.09 nm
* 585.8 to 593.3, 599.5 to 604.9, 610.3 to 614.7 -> -0.35 nm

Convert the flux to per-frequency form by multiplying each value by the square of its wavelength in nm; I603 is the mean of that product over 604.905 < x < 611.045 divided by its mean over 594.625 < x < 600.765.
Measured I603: 1.06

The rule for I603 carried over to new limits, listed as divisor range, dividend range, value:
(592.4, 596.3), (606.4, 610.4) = 1.09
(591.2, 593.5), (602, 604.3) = 1.10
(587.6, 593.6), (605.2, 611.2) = 1.07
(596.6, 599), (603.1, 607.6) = 1.07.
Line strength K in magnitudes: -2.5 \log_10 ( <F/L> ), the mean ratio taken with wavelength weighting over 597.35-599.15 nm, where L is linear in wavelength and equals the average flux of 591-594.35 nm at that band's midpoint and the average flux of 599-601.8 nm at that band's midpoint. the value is 0.04 mag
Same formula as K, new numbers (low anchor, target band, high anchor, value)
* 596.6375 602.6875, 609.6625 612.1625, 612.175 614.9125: -0.124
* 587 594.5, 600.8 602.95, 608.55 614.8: -0.022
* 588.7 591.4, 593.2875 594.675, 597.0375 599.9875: -0.054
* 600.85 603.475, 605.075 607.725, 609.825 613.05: -0.011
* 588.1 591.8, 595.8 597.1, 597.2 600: -0.023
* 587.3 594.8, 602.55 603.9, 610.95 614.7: -0.105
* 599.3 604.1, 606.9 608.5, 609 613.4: -0.037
